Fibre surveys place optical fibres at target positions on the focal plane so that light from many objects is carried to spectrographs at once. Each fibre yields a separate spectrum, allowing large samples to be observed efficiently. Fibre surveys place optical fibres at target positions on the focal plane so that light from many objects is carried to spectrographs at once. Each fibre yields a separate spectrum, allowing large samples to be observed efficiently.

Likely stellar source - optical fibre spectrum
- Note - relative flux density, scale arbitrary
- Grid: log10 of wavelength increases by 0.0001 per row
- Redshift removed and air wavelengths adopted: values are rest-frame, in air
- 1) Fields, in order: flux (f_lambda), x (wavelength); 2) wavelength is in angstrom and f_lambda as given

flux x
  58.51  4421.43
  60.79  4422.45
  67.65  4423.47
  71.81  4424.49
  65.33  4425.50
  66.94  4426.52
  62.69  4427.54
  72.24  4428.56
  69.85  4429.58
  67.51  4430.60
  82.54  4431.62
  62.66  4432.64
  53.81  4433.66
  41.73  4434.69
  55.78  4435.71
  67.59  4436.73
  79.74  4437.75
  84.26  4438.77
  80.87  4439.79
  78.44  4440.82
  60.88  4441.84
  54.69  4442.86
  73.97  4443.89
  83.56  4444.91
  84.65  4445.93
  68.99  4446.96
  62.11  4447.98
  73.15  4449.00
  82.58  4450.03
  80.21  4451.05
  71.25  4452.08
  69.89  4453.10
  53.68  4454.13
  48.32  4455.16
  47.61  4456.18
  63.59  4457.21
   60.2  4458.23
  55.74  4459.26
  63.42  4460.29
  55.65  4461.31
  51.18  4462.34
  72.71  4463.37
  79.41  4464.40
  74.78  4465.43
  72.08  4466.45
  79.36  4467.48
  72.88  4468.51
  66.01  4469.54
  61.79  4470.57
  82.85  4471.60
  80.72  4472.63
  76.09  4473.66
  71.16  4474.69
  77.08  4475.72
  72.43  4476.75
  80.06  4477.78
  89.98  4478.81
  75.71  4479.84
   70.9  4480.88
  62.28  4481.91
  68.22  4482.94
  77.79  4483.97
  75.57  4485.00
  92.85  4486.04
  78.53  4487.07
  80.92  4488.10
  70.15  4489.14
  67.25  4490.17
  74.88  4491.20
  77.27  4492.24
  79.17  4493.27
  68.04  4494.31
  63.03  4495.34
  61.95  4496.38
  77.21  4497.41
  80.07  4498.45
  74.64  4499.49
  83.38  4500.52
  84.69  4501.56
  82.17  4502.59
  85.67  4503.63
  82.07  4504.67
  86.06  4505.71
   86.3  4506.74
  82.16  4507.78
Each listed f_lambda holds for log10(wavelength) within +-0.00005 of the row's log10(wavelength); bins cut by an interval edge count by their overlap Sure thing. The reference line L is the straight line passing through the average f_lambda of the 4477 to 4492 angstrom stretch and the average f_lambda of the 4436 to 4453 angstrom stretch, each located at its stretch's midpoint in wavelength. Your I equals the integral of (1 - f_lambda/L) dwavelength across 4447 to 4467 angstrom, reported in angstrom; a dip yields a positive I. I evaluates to 2.5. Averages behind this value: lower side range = 73.9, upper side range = 76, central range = 65.3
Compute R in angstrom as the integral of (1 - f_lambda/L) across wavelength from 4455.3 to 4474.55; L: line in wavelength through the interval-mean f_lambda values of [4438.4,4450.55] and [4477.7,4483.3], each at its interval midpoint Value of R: 1.8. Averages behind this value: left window 73.9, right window 74.2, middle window 67.3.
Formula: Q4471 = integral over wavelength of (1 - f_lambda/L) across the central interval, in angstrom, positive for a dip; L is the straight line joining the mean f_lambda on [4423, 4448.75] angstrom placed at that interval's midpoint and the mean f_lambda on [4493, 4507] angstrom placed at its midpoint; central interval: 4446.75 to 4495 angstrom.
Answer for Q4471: 1.9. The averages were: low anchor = 68.9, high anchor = 78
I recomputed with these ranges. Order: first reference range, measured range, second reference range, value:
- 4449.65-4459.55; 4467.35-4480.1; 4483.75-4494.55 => -0.9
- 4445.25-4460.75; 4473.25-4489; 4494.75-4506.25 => -0.7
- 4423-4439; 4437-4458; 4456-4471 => -1.2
